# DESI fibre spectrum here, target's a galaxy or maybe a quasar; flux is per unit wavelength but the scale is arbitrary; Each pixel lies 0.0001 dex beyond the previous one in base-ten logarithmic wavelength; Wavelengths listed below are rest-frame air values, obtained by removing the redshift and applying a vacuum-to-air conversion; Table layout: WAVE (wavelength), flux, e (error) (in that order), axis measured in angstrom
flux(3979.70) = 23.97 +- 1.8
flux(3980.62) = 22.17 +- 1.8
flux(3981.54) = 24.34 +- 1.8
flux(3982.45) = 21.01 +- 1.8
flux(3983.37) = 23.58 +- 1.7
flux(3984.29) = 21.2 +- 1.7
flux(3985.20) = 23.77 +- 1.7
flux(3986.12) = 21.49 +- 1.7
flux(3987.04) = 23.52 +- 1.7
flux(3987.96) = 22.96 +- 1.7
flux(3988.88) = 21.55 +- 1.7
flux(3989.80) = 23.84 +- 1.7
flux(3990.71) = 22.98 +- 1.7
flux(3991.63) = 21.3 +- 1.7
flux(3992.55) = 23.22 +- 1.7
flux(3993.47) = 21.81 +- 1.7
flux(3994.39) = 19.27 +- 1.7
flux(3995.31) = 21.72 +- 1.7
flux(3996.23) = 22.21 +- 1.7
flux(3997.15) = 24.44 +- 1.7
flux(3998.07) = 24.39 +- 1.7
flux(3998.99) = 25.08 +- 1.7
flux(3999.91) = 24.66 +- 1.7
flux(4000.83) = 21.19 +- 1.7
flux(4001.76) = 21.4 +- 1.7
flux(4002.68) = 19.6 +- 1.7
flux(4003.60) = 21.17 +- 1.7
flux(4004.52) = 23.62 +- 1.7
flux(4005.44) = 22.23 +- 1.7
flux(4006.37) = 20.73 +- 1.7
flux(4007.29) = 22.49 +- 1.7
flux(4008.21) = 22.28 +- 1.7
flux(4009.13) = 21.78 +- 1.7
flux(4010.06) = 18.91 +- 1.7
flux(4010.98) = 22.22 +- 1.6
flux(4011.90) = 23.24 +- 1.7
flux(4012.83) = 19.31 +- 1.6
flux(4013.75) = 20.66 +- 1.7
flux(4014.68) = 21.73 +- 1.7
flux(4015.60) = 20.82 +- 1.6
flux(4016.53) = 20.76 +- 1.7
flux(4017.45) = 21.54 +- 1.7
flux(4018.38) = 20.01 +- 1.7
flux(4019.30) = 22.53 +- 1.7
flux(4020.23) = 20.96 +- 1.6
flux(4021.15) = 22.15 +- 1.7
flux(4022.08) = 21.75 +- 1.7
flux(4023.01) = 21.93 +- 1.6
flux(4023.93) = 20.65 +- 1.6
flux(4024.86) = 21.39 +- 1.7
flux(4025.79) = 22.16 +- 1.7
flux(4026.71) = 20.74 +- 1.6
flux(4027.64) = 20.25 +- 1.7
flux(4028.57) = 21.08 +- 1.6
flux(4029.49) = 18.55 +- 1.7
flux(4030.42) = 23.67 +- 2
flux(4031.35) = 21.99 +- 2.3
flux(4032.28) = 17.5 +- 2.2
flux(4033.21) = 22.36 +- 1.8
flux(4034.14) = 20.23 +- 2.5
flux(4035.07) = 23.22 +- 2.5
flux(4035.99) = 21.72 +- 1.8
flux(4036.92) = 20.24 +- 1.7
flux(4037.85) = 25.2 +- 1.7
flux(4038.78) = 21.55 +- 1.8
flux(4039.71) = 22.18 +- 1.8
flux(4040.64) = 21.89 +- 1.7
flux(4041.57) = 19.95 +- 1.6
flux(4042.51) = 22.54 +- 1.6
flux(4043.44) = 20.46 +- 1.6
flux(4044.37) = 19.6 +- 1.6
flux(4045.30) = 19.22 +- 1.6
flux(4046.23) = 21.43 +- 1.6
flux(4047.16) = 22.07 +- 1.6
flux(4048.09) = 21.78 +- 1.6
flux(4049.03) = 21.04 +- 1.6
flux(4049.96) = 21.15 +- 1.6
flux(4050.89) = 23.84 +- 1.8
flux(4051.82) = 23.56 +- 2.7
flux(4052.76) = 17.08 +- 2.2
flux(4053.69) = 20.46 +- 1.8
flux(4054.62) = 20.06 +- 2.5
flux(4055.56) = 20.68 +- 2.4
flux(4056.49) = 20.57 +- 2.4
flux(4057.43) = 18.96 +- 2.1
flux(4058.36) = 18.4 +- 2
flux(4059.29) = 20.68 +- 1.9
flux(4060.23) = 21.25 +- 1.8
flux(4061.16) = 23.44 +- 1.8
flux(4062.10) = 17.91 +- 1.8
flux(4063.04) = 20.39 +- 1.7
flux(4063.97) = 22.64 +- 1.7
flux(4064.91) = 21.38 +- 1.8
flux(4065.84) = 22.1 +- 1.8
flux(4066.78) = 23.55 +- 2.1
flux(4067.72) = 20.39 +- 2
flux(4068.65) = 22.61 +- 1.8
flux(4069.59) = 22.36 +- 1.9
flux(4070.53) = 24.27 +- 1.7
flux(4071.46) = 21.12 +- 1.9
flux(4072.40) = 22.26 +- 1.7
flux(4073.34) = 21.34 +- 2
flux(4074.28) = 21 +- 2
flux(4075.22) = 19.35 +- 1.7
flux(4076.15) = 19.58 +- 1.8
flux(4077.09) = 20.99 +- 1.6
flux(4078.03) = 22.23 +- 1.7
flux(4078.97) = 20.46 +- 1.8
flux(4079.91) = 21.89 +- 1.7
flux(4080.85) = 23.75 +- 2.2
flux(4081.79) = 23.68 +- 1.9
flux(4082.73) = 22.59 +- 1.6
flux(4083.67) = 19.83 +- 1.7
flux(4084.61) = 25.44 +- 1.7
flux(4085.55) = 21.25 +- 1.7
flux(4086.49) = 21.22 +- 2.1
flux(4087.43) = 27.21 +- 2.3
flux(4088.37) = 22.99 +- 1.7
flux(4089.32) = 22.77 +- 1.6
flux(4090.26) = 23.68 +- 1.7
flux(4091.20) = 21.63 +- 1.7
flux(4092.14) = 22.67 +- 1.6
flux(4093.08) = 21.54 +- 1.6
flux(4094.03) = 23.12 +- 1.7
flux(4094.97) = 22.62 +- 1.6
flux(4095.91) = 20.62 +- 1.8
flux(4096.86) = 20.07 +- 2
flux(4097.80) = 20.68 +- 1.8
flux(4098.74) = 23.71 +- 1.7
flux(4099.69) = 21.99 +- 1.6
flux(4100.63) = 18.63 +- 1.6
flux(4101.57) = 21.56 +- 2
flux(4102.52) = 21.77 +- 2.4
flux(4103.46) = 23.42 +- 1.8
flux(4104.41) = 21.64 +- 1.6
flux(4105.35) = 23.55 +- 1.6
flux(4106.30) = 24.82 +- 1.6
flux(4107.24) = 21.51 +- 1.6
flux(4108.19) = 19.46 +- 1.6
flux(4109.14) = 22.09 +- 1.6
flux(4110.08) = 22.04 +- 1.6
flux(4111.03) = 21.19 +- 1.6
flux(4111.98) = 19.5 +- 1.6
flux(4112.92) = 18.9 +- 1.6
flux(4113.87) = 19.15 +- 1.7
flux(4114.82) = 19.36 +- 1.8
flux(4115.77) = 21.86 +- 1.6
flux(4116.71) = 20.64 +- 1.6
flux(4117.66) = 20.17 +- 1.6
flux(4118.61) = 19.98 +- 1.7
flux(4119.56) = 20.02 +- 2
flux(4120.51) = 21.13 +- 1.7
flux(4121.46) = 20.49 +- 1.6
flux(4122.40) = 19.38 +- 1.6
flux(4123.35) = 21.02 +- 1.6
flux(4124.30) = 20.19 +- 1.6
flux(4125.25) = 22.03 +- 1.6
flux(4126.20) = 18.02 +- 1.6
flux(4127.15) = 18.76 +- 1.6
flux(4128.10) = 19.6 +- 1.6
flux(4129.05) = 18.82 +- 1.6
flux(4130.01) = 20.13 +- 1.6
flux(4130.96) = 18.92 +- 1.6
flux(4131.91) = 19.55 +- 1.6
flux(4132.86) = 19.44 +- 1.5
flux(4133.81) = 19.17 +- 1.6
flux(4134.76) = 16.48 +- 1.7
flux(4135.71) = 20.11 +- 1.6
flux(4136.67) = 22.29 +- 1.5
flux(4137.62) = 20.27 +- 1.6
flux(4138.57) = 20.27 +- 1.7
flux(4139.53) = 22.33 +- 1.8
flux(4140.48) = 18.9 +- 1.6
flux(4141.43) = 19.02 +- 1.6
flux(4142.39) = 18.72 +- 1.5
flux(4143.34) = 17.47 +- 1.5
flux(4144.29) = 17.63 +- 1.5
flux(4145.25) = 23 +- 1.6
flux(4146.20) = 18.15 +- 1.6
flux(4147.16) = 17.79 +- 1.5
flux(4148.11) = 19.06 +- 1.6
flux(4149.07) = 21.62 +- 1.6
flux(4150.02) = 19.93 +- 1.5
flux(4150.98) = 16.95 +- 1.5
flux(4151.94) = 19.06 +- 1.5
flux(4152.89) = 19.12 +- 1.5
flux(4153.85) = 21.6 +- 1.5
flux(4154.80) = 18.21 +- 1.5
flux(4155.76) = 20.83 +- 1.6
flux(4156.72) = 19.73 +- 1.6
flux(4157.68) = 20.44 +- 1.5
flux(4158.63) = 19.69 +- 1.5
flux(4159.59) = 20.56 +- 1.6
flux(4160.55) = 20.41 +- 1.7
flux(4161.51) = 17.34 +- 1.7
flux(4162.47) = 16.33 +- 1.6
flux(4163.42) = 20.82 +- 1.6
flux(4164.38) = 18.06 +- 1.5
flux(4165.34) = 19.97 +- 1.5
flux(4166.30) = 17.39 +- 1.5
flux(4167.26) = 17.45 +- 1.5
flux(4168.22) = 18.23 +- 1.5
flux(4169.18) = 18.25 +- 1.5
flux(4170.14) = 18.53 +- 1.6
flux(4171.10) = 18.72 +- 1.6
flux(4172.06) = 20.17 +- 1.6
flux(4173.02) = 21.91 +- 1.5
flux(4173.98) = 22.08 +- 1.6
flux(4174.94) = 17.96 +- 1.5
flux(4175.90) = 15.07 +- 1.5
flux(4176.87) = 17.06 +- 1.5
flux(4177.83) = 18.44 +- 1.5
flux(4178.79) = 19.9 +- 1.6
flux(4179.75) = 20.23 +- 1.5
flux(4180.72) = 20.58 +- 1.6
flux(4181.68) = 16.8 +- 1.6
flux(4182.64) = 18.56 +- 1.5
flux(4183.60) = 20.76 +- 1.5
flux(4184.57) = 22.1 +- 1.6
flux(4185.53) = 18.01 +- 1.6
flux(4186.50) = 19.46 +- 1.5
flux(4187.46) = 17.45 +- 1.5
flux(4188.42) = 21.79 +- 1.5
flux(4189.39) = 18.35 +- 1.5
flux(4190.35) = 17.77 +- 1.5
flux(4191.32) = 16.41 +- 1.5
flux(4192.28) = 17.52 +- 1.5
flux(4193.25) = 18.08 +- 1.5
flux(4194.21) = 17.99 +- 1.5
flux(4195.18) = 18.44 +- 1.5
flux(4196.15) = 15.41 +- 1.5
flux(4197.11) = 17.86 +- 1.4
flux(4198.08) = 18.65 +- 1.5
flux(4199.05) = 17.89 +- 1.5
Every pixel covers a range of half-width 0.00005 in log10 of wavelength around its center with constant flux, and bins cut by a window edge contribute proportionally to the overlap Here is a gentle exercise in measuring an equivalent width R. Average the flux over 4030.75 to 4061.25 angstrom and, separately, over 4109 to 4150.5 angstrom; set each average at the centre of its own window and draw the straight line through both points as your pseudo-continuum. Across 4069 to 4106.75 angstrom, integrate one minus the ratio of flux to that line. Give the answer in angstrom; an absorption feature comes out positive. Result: -3.1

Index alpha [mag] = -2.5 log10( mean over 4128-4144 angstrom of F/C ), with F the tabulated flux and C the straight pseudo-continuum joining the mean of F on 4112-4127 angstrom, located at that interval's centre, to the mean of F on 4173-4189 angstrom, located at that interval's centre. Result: 0.02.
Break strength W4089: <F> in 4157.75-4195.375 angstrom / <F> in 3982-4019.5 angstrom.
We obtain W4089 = 0.86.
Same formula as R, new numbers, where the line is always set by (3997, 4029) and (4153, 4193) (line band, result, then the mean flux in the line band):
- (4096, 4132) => -1.20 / 20.7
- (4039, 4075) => -0.41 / 21.2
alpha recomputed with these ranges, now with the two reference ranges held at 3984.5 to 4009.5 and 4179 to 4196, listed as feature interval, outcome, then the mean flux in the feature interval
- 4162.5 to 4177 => 0.022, 18.7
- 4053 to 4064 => 0.048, 20.3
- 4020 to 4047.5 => 0.020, 21.3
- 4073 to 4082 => -0.026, 21.4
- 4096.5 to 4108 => -0.078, 21.9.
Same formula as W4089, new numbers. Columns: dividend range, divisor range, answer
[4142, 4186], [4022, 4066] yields 0.91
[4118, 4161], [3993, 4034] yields 0.91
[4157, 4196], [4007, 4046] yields 0.89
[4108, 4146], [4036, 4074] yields 0.94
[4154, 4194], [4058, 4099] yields 0.87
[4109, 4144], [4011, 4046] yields 0.94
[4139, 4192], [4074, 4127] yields 0.89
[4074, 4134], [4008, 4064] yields 1.00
